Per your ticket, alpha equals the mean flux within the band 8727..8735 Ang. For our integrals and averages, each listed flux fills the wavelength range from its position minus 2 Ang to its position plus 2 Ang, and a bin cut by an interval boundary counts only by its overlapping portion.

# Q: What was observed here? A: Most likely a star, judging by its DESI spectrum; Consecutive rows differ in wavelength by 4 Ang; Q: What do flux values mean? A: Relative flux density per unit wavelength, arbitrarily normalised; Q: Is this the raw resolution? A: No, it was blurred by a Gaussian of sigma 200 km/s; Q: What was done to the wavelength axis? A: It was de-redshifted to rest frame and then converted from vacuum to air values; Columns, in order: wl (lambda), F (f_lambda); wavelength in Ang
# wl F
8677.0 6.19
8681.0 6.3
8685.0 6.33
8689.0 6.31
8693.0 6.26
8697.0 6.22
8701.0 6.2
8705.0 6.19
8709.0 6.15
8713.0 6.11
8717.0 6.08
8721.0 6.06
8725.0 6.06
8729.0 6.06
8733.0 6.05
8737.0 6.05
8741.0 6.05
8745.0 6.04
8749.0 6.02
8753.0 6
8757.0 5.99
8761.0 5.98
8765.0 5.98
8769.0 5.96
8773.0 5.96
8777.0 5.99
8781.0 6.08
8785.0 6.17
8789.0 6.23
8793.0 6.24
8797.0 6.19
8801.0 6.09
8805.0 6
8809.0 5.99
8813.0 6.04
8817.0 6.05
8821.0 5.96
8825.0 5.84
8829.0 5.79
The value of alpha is 6.05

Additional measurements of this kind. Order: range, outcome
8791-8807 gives 6.13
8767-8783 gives 6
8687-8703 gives 6.25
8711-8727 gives 6.08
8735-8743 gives 6.05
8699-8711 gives 6.18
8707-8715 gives 6.13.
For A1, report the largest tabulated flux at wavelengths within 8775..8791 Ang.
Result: 6.23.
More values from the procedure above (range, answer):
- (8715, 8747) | 6.08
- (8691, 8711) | 6.26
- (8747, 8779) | 6.02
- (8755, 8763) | 5.99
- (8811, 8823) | 6.05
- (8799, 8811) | 6.09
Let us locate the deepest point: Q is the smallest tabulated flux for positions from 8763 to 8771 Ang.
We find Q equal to 5.96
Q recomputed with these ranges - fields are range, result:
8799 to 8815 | 5.99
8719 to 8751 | 6.02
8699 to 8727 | 6.06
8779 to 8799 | 6.08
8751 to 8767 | 5.98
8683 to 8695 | 6.26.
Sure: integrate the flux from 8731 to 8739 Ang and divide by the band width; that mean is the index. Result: 6.05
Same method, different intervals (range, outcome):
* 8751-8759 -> 6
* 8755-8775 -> 5.97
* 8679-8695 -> 6.3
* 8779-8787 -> 6.12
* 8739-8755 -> 6.03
